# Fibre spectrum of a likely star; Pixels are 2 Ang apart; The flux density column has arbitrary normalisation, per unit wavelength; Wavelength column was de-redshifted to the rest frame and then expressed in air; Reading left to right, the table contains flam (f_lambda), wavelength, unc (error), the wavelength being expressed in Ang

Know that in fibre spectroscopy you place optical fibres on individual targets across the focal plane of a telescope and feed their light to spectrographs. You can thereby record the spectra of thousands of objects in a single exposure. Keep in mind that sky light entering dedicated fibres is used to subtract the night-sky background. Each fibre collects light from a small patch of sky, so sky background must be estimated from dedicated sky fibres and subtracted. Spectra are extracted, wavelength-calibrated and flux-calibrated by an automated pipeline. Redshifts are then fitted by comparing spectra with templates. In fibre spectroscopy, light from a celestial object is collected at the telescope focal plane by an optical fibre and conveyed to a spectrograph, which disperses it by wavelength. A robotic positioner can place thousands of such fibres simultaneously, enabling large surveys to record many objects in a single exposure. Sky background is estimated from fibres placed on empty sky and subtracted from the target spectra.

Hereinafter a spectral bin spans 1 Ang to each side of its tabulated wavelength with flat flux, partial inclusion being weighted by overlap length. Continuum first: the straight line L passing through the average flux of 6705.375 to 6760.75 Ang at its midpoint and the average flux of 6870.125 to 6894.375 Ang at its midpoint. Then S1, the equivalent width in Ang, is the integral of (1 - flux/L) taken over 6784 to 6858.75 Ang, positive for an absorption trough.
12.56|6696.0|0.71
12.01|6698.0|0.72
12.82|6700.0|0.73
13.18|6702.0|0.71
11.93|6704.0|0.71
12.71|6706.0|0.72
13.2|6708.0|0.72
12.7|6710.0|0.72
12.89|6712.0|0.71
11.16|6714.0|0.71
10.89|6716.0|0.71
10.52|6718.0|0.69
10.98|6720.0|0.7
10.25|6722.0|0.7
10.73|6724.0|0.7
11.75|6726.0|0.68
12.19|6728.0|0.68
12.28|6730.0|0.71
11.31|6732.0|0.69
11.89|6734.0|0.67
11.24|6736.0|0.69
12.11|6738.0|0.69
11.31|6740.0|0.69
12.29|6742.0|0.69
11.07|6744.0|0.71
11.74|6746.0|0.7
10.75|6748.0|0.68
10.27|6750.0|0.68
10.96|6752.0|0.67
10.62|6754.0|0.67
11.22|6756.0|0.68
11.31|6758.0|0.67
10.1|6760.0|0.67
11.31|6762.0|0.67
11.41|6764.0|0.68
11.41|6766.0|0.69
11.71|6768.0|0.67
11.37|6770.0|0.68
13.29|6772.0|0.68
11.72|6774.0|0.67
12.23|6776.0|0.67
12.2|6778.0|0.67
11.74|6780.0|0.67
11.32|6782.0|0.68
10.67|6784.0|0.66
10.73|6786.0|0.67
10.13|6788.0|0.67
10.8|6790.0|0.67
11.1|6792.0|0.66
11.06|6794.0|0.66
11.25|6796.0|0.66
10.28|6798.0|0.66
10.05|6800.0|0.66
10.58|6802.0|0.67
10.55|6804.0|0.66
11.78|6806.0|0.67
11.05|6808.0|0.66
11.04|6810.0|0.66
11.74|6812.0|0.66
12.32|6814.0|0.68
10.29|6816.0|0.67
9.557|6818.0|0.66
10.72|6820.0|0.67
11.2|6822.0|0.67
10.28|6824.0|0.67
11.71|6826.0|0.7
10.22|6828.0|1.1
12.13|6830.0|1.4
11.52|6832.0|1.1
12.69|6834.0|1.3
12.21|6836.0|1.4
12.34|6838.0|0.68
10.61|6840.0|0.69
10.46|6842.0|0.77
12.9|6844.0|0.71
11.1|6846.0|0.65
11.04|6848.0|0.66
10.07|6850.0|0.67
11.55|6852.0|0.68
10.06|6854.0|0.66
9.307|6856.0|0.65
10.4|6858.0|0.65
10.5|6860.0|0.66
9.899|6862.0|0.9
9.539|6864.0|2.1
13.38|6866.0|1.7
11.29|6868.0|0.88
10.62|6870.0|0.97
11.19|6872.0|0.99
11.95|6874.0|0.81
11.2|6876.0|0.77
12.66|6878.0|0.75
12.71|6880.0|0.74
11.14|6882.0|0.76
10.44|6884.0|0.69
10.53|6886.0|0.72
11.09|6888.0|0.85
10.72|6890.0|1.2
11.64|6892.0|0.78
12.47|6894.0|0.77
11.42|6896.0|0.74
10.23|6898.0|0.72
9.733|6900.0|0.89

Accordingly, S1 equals 2.9 Ang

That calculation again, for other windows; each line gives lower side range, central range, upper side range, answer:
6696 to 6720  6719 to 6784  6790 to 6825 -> 0.9 Ang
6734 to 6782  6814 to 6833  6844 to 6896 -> 0.5 Ang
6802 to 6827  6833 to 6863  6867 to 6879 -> 0.7 Ang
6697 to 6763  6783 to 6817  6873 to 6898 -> 1.8 Ang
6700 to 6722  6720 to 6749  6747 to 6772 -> 0.2 Ang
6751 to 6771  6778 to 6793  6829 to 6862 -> 0.2 Ang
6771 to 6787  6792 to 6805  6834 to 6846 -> 1.2 Ang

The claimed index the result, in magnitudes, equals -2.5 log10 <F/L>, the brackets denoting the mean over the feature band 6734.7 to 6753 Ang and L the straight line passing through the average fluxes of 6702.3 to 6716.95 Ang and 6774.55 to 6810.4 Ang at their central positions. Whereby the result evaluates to 0.04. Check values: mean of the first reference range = 12.3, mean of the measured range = 11.3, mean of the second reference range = 11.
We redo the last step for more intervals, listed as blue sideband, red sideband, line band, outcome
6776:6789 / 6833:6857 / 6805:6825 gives 0.02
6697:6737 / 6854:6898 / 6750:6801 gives 0.04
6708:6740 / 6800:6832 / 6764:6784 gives -0.05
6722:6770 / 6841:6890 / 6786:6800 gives 0.05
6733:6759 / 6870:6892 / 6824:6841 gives -0.03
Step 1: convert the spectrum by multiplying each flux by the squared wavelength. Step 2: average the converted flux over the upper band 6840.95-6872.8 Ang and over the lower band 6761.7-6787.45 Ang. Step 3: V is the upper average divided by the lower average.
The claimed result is 0.96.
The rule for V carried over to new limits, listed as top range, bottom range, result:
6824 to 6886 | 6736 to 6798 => 1.02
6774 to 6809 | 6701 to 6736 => 0.96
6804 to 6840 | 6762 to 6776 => 0.97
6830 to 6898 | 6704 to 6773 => 1.01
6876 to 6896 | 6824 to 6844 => 1.01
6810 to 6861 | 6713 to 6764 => 1.02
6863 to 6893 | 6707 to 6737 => 1.02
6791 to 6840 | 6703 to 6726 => 0.99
